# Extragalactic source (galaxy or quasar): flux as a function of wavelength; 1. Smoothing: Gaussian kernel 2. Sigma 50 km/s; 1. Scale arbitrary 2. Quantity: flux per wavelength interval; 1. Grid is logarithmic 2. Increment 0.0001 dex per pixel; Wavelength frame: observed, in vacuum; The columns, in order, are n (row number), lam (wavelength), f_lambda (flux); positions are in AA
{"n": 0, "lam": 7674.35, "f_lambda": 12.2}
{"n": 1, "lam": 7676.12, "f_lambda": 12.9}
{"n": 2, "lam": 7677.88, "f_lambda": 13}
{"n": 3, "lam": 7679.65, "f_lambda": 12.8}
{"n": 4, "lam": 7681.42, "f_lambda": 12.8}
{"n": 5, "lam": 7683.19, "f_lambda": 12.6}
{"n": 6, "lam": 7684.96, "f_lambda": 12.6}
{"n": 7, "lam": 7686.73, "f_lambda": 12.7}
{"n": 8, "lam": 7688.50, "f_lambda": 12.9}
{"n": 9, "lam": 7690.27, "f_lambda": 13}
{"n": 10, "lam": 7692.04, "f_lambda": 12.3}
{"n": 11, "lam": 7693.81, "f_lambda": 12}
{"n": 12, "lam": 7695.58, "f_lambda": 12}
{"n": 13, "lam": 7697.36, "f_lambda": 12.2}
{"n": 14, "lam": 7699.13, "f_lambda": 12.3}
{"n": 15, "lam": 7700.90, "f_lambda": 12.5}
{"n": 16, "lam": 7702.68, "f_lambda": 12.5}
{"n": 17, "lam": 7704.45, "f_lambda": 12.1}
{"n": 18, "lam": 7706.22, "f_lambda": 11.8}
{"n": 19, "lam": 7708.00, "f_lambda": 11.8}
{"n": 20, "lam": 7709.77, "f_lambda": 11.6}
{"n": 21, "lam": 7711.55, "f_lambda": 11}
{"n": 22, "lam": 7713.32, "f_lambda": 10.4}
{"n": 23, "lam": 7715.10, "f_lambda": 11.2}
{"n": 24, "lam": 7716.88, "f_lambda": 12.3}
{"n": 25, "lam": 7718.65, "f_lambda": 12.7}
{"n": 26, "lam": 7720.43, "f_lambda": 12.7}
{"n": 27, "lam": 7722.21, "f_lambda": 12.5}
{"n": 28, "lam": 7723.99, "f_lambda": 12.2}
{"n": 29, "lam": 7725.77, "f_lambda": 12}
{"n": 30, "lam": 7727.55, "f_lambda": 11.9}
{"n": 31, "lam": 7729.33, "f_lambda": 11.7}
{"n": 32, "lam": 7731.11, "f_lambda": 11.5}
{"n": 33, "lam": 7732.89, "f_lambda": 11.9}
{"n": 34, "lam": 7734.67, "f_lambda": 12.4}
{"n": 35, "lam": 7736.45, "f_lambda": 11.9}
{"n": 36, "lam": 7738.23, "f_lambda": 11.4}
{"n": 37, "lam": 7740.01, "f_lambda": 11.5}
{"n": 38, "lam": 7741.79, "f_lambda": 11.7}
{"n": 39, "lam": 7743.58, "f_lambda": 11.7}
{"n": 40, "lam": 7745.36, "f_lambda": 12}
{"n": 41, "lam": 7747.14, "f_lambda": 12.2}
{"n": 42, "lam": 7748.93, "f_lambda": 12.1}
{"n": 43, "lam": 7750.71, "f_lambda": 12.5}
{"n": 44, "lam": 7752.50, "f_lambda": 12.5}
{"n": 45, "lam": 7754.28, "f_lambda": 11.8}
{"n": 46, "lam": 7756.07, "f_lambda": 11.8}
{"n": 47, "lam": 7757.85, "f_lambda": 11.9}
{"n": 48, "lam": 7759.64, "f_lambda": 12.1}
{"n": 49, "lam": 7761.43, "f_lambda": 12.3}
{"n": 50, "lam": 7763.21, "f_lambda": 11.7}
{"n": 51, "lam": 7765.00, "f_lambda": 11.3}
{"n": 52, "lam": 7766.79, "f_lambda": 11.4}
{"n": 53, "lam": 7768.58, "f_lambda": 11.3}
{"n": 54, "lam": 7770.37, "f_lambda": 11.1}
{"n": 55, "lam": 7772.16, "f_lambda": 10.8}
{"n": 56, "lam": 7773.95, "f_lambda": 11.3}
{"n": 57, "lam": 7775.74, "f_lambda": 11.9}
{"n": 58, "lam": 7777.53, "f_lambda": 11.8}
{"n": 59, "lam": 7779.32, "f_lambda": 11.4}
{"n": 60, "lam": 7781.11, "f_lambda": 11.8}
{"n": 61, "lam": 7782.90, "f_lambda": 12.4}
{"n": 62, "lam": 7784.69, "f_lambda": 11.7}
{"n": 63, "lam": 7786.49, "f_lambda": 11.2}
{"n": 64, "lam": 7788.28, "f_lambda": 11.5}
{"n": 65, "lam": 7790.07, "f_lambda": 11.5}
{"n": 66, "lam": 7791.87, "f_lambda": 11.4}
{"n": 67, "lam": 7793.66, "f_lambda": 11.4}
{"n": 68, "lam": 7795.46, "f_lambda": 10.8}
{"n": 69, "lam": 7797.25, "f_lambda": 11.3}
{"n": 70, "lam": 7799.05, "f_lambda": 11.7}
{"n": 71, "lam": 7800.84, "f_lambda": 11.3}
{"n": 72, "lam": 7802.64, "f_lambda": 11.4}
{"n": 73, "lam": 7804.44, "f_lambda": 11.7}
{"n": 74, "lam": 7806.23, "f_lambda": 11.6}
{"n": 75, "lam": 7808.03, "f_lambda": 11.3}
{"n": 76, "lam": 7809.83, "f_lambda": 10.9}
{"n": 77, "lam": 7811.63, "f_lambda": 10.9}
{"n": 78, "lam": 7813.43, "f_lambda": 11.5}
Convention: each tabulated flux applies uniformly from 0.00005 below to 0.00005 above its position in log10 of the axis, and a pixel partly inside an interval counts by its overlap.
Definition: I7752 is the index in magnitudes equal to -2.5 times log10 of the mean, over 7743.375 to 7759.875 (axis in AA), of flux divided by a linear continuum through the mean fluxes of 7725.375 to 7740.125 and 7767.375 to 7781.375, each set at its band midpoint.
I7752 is -0.04 mag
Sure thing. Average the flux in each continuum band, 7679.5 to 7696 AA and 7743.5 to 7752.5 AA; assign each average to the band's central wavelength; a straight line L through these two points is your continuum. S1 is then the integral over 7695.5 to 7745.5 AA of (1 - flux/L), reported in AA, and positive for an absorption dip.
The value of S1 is 1.8 AA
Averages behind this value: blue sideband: 12.6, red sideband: 12.2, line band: 11.9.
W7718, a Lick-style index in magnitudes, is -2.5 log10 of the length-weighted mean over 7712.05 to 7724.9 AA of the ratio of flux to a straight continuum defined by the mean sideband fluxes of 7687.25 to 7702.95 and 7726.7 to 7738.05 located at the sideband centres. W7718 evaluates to 0.01 mag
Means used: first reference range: 12.4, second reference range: 11.9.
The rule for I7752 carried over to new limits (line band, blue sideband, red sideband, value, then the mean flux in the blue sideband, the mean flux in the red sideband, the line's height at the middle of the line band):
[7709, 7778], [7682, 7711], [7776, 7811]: 0.01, 12.3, 11.5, 11.9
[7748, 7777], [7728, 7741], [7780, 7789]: 0.00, 11.8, 11.7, 11.7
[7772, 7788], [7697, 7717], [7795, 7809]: -0.01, 11.8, 11.4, 11.5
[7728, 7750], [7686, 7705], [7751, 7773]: 0.01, 12.4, 11.7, 11.9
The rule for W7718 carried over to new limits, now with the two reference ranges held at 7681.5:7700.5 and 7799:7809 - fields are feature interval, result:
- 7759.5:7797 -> 0.02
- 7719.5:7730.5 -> 0.00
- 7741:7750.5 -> 0.00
